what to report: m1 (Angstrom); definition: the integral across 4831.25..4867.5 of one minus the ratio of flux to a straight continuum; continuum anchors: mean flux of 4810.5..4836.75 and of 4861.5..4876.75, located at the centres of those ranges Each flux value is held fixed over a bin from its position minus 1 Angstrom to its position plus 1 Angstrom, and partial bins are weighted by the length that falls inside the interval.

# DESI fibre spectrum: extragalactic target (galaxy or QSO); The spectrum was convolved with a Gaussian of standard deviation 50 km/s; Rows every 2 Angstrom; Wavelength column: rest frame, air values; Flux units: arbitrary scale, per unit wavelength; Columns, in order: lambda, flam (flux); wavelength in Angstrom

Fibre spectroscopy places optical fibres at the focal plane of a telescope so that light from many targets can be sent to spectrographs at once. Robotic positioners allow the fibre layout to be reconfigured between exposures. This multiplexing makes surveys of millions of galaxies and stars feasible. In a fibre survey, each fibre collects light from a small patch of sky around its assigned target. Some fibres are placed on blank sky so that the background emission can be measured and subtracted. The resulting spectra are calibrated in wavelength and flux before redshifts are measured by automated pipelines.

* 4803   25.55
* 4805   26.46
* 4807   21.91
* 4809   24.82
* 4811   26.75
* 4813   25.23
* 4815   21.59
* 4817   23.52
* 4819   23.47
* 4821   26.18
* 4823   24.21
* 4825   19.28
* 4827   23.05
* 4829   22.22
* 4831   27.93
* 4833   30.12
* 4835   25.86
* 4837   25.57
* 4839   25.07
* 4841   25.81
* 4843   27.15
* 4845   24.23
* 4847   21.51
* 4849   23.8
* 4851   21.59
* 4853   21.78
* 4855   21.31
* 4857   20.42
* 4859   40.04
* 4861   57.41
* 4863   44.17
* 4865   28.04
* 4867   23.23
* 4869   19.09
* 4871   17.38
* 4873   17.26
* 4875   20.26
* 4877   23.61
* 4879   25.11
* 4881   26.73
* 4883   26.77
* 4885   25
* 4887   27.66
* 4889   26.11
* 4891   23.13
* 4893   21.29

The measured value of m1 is -4.7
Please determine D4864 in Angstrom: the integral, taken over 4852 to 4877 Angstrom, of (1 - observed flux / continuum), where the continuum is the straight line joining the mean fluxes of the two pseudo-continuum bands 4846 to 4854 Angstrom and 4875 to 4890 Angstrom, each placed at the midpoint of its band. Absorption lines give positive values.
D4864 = -4.1 Angstrom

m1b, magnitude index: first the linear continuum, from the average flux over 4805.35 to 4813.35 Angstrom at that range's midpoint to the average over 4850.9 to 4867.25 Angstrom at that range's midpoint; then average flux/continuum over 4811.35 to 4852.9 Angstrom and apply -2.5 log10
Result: 0.15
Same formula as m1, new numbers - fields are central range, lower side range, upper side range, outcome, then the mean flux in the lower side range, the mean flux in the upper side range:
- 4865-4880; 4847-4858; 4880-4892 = 1.79 Angstrom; 21.8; 25.9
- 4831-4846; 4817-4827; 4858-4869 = 1.13 Angstrom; 23.3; 36.8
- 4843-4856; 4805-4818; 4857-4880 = 2.02 Angstrom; 24.2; 28.3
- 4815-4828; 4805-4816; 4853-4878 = 0.91 Angstrom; 24.3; 27.4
